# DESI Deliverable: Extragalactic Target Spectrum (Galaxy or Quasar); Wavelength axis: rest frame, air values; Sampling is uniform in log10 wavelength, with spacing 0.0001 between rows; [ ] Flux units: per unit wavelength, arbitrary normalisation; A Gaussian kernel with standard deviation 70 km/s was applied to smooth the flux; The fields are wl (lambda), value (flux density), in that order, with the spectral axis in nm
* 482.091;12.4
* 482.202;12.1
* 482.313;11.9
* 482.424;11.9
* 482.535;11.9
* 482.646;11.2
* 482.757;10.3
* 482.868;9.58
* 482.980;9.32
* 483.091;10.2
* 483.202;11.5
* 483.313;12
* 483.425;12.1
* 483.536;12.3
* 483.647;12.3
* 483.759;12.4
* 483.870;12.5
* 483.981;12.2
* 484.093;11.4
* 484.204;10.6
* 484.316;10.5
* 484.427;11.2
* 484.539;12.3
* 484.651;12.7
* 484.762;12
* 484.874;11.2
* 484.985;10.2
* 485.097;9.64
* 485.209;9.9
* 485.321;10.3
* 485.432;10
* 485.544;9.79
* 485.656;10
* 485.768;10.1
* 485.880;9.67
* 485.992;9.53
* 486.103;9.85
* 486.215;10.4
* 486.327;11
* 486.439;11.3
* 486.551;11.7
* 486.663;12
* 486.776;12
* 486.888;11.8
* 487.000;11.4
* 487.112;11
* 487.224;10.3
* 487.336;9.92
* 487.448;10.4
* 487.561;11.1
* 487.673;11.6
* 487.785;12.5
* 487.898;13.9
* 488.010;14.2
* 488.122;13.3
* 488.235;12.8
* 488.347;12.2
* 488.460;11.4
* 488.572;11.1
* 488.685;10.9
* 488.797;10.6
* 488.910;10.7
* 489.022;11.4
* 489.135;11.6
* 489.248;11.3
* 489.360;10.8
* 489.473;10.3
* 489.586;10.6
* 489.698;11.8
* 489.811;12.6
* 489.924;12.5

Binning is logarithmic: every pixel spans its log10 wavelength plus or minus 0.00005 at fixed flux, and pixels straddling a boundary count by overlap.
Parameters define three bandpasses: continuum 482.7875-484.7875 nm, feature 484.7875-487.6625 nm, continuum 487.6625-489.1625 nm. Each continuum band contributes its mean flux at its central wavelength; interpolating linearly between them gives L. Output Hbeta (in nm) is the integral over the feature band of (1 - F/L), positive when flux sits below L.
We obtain 0.284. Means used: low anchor 11.5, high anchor 12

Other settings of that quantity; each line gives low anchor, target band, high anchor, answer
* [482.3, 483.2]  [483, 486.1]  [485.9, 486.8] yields -0.05 nm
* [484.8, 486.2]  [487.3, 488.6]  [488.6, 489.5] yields -0.17 nm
